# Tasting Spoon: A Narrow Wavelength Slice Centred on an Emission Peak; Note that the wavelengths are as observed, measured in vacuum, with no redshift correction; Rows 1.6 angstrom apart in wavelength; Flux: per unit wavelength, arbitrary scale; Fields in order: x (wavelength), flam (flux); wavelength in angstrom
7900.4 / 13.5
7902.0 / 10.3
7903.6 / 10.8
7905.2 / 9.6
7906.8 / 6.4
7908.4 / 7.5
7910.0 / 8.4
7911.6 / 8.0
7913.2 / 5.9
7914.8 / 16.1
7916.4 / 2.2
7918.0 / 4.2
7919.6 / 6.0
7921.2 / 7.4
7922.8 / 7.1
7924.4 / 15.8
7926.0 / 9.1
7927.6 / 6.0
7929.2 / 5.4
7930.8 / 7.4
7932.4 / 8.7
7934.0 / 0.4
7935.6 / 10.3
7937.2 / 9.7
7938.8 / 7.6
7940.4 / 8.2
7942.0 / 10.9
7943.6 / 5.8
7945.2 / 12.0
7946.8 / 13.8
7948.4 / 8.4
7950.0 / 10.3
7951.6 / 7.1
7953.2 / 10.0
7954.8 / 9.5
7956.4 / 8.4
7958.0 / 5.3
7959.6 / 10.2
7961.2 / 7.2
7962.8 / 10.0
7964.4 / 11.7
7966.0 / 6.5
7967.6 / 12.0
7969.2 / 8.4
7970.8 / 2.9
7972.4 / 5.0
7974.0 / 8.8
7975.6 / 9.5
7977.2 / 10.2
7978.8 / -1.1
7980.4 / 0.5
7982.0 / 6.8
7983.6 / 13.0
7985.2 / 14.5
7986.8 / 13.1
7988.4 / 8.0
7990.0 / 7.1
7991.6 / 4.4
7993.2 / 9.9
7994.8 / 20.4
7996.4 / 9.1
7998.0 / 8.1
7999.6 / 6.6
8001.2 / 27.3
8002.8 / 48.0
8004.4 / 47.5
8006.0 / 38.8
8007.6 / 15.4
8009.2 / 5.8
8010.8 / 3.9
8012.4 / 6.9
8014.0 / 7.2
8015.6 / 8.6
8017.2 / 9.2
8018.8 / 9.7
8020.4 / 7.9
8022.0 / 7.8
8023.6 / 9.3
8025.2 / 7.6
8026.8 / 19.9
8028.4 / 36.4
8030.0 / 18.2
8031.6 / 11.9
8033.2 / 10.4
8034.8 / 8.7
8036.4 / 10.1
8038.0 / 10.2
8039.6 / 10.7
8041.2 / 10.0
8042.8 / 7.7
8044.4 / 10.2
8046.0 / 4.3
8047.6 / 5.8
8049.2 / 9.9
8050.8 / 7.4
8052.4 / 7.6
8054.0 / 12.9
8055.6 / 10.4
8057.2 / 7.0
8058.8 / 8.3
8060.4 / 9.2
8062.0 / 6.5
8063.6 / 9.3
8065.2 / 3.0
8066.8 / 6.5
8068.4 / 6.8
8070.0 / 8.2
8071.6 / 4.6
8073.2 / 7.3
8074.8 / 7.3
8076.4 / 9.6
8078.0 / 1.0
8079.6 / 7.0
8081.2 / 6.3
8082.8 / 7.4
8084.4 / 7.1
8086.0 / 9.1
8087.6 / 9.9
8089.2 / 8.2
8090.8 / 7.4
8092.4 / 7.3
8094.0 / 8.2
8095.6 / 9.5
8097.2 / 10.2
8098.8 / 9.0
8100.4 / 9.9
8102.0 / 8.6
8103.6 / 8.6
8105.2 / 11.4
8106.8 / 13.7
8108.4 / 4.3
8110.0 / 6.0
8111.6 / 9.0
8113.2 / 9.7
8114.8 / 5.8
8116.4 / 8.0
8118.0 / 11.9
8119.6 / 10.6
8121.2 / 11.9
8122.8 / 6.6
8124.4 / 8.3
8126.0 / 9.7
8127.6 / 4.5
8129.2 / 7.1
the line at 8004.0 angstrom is Halpha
